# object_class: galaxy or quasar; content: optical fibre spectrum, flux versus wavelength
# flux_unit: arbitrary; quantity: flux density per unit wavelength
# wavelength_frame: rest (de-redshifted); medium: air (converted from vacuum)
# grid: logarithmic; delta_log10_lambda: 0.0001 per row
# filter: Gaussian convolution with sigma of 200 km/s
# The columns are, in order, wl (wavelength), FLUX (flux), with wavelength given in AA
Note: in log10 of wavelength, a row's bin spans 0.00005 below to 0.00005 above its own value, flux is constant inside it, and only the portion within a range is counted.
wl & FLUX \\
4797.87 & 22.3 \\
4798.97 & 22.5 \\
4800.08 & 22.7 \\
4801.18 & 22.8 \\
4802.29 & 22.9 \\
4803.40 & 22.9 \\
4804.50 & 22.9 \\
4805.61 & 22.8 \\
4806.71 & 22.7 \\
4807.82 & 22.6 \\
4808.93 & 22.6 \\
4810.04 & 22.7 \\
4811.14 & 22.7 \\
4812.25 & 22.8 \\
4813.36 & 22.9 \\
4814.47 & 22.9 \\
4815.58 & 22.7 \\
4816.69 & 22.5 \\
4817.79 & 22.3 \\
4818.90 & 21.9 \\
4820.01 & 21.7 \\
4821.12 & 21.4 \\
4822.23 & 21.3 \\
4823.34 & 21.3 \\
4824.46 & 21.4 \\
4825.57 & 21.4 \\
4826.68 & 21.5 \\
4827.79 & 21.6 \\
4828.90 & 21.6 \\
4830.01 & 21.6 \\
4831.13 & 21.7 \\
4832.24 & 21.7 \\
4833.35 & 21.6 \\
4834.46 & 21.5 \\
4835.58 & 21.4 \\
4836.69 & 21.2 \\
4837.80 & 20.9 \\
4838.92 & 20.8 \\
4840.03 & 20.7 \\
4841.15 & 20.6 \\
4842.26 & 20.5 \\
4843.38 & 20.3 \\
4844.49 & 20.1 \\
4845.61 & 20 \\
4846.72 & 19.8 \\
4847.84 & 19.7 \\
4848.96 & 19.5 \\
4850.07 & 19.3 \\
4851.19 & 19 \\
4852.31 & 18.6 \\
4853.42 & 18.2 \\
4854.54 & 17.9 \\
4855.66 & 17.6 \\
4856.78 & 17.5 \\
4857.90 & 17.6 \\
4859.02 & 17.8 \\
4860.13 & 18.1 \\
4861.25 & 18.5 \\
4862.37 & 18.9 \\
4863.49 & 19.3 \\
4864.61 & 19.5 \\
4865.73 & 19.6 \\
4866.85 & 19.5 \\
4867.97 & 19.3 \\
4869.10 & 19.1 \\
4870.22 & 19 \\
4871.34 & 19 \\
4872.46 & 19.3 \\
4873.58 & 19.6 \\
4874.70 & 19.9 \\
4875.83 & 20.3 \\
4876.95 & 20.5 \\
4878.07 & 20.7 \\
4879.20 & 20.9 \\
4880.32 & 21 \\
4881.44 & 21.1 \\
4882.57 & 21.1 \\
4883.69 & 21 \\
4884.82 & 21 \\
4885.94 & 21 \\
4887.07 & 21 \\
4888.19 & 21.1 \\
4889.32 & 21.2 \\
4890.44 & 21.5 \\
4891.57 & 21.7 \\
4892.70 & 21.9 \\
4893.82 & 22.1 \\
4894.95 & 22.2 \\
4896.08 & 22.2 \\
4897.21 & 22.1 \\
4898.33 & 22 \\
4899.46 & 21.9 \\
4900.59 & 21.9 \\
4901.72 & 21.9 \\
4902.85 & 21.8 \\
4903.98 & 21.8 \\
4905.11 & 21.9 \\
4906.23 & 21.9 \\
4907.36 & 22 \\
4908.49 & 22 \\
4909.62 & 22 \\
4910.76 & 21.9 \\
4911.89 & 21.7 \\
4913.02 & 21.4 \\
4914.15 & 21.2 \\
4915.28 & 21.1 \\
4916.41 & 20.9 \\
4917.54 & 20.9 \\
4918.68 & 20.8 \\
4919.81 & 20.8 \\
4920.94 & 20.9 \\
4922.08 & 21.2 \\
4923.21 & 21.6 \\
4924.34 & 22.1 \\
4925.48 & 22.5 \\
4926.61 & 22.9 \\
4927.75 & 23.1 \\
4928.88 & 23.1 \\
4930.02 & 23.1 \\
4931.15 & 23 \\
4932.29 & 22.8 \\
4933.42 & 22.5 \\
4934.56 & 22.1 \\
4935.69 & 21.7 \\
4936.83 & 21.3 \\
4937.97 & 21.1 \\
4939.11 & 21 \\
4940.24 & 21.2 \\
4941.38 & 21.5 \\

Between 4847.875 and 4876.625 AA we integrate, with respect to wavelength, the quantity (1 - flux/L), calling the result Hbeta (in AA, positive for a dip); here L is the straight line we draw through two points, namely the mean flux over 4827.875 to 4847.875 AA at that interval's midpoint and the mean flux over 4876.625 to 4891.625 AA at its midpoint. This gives 2.9 AA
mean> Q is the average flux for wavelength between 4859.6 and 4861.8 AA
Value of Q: 18.3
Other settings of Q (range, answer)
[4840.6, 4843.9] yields 20.5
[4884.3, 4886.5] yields 21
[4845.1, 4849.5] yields 19.7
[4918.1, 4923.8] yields 21.1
